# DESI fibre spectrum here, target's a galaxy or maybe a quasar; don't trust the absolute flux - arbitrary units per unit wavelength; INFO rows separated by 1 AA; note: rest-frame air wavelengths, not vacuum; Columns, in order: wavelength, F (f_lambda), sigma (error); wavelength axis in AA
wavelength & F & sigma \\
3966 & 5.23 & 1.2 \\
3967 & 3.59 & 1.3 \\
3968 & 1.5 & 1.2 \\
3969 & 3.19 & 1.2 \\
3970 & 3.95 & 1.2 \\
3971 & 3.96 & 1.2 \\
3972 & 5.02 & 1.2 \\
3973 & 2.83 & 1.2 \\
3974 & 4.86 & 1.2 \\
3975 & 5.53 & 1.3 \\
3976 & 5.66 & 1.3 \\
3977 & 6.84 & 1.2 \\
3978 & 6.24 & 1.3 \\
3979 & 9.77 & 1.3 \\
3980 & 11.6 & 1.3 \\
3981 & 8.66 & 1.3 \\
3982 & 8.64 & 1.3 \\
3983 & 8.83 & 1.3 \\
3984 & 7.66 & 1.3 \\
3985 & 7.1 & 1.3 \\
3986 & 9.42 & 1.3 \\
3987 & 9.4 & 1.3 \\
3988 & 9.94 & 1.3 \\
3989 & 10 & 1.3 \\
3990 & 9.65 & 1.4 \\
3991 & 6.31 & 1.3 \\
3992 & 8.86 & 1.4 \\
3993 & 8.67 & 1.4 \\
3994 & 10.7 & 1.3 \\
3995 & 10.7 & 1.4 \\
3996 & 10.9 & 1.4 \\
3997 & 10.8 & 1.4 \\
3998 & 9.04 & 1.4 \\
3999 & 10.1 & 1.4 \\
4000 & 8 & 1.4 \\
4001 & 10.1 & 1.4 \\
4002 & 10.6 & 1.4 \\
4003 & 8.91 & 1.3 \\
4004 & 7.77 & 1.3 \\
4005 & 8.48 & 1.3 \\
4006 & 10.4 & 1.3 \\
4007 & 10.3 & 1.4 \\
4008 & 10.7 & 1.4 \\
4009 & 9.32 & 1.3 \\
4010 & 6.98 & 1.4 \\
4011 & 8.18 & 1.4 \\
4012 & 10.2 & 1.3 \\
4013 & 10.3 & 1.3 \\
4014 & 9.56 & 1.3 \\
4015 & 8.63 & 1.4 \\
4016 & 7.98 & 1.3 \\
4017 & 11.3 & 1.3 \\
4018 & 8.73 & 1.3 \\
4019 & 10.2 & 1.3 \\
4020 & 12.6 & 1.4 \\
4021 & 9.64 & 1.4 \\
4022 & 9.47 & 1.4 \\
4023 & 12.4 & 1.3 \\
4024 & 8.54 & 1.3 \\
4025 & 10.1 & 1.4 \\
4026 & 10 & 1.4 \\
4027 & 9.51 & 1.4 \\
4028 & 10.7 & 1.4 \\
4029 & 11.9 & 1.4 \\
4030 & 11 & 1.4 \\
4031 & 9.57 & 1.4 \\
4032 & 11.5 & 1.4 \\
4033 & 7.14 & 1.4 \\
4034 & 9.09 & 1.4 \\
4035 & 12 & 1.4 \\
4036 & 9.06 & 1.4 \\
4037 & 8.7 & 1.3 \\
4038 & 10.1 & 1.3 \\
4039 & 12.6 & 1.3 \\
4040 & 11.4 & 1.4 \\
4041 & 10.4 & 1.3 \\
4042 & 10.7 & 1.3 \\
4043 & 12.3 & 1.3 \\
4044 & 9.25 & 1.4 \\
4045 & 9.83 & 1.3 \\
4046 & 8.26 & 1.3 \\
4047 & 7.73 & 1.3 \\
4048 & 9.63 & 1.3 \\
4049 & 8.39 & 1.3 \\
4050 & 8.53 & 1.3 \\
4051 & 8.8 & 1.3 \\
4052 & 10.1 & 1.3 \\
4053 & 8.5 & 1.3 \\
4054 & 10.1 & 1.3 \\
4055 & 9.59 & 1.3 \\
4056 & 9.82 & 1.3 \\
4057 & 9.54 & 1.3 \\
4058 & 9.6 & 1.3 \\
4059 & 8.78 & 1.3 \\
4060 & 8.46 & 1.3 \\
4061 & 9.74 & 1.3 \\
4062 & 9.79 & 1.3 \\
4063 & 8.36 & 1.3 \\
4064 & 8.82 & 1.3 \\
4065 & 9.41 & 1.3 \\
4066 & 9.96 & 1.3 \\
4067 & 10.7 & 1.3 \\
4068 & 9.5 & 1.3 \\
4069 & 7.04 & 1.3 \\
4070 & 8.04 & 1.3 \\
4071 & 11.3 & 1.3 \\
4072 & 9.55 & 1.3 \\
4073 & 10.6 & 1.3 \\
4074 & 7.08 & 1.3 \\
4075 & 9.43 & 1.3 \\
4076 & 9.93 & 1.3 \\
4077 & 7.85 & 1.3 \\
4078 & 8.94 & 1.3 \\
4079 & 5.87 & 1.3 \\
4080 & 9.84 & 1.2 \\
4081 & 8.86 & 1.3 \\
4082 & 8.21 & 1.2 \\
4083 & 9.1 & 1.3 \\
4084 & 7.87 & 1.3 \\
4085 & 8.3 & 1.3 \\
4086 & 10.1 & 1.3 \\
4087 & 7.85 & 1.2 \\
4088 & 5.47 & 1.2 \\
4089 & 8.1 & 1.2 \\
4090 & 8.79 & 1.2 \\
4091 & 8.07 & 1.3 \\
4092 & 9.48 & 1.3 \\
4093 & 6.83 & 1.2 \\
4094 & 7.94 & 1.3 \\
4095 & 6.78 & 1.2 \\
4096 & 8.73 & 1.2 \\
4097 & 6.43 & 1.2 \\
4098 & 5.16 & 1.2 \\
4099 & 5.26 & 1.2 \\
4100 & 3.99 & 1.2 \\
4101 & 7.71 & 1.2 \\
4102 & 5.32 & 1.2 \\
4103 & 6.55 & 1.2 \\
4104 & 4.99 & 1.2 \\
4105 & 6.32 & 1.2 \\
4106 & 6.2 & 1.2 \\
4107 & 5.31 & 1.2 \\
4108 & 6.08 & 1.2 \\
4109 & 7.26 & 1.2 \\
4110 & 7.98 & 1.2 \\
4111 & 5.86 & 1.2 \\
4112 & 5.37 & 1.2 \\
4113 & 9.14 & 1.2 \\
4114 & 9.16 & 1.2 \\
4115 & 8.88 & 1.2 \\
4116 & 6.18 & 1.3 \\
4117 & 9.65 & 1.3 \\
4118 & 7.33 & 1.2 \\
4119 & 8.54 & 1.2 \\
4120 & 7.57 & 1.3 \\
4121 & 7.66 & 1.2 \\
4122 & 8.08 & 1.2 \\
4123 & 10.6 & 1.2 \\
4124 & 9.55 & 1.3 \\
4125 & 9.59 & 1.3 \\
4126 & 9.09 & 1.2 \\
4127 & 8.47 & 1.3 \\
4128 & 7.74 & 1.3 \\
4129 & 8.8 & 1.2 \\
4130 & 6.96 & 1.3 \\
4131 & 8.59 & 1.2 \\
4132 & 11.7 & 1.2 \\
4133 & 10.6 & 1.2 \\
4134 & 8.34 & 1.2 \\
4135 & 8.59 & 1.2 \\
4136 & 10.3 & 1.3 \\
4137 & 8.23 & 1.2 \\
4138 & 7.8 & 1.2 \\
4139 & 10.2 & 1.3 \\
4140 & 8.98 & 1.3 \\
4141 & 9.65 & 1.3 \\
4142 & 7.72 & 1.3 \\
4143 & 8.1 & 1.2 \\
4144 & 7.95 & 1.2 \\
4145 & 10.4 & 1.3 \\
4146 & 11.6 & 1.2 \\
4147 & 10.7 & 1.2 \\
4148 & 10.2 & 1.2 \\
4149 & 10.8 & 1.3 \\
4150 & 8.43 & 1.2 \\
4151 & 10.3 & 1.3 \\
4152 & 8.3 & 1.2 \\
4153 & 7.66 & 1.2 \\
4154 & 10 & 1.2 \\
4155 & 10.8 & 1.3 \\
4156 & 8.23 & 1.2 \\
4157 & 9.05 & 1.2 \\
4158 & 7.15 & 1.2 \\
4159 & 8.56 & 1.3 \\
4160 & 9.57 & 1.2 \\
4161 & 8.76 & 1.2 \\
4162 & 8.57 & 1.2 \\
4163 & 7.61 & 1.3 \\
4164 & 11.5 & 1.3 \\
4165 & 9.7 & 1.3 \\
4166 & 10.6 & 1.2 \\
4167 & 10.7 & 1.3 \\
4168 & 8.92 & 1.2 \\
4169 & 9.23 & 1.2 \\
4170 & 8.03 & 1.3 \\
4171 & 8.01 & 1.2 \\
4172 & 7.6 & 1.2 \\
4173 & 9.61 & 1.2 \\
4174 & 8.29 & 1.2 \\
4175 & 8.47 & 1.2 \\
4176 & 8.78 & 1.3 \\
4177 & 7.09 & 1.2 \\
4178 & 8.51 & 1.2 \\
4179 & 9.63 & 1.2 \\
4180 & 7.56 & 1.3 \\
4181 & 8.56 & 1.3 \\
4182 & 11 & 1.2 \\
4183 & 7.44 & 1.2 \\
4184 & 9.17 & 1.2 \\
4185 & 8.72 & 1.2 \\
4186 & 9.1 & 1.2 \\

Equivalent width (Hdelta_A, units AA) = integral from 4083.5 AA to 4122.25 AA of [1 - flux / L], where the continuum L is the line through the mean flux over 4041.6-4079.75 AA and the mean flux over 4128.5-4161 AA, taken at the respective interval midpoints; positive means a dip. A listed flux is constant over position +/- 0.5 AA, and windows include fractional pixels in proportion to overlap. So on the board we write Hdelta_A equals 8.3 AA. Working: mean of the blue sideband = 9.21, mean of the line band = 7.23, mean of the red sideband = 9.19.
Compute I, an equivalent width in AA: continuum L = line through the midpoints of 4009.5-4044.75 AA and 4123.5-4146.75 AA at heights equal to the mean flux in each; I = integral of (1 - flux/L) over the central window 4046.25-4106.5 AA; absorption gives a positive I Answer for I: 8.4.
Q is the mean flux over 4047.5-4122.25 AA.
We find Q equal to 8.13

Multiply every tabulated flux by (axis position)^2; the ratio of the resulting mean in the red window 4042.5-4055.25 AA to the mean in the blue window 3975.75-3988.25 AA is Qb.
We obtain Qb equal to 1.1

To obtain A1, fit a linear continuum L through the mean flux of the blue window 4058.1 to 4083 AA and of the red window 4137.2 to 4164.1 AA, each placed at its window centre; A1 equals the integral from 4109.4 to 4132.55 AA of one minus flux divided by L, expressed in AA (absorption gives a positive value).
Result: 1.9 AA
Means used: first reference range 9.01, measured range 8.37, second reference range 9.16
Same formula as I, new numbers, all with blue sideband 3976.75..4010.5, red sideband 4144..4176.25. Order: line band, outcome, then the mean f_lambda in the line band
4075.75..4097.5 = 2.5 AA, 8.13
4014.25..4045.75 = -3.4 AA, 10.2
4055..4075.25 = -0.2 AA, 9.28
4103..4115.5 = 3.2 AA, 6.87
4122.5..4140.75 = 0.2 AA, 9.13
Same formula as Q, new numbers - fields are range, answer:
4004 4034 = 9.79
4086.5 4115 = 6.9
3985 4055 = 9.7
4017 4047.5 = 10.2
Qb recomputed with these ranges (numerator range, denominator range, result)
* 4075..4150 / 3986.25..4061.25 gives 0.88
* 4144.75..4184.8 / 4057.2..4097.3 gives 1.10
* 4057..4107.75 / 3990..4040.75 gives 0.85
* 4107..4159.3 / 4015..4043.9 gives 0.89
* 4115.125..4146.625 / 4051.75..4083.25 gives 1.00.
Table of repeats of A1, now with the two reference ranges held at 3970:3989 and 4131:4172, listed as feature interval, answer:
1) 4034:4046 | -3.6 AA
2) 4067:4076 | -0.9 AA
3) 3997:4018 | -4.8 AA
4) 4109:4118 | 1.1 AA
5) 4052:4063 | -1.6 AA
